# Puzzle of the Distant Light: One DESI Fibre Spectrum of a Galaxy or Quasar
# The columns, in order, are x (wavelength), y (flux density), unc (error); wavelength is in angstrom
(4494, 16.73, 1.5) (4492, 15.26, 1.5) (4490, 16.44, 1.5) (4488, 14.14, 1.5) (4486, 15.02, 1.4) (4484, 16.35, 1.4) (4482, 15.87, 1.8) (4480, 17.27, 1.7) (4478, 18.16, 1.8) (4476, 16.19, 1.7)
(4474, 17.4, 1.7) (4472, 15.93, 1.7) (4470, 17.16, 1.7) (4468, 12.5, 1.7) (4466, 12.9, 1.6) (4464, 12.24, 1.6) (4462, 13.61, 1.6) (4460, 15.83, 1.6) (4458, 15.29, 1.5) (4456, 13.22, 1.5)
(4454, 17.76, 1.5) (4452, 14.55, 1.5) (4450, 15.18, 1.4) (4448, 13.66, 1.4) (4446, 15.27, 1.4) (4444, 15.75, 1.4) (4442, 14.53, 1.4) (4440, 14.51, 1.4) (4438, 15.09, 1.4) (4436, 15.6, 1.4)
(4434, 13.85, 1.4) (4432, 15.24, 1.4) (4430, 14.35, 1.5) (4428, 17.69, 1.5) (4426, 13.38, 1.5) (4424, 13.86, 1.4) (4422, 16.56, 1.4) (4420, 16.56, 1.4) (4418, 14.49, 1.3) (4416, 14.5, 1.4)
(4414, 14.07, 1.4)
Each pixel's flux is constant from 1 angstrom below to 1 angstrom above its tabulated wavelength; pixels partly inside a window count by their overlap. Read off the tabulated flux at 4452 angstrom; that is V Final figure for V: 14.55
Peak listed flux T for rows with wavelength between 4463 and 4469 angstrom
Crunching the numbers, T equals 12.9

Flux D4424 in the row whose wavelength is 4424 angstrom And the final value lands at 13.86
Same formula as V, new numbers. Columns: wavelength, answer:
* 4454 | 17.76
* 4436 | 15.6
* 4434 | 13.85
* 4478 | 18.16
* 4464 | 12.24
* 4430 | 14.35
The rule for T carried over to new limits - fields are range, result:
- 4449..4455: 17.76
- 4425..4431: 17.69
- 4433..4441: 15.6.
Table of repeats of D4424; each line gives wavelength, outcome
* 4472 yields 15.93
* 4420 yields 16.56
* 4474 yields 17.4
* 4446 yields 15.27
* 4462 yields 13.61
